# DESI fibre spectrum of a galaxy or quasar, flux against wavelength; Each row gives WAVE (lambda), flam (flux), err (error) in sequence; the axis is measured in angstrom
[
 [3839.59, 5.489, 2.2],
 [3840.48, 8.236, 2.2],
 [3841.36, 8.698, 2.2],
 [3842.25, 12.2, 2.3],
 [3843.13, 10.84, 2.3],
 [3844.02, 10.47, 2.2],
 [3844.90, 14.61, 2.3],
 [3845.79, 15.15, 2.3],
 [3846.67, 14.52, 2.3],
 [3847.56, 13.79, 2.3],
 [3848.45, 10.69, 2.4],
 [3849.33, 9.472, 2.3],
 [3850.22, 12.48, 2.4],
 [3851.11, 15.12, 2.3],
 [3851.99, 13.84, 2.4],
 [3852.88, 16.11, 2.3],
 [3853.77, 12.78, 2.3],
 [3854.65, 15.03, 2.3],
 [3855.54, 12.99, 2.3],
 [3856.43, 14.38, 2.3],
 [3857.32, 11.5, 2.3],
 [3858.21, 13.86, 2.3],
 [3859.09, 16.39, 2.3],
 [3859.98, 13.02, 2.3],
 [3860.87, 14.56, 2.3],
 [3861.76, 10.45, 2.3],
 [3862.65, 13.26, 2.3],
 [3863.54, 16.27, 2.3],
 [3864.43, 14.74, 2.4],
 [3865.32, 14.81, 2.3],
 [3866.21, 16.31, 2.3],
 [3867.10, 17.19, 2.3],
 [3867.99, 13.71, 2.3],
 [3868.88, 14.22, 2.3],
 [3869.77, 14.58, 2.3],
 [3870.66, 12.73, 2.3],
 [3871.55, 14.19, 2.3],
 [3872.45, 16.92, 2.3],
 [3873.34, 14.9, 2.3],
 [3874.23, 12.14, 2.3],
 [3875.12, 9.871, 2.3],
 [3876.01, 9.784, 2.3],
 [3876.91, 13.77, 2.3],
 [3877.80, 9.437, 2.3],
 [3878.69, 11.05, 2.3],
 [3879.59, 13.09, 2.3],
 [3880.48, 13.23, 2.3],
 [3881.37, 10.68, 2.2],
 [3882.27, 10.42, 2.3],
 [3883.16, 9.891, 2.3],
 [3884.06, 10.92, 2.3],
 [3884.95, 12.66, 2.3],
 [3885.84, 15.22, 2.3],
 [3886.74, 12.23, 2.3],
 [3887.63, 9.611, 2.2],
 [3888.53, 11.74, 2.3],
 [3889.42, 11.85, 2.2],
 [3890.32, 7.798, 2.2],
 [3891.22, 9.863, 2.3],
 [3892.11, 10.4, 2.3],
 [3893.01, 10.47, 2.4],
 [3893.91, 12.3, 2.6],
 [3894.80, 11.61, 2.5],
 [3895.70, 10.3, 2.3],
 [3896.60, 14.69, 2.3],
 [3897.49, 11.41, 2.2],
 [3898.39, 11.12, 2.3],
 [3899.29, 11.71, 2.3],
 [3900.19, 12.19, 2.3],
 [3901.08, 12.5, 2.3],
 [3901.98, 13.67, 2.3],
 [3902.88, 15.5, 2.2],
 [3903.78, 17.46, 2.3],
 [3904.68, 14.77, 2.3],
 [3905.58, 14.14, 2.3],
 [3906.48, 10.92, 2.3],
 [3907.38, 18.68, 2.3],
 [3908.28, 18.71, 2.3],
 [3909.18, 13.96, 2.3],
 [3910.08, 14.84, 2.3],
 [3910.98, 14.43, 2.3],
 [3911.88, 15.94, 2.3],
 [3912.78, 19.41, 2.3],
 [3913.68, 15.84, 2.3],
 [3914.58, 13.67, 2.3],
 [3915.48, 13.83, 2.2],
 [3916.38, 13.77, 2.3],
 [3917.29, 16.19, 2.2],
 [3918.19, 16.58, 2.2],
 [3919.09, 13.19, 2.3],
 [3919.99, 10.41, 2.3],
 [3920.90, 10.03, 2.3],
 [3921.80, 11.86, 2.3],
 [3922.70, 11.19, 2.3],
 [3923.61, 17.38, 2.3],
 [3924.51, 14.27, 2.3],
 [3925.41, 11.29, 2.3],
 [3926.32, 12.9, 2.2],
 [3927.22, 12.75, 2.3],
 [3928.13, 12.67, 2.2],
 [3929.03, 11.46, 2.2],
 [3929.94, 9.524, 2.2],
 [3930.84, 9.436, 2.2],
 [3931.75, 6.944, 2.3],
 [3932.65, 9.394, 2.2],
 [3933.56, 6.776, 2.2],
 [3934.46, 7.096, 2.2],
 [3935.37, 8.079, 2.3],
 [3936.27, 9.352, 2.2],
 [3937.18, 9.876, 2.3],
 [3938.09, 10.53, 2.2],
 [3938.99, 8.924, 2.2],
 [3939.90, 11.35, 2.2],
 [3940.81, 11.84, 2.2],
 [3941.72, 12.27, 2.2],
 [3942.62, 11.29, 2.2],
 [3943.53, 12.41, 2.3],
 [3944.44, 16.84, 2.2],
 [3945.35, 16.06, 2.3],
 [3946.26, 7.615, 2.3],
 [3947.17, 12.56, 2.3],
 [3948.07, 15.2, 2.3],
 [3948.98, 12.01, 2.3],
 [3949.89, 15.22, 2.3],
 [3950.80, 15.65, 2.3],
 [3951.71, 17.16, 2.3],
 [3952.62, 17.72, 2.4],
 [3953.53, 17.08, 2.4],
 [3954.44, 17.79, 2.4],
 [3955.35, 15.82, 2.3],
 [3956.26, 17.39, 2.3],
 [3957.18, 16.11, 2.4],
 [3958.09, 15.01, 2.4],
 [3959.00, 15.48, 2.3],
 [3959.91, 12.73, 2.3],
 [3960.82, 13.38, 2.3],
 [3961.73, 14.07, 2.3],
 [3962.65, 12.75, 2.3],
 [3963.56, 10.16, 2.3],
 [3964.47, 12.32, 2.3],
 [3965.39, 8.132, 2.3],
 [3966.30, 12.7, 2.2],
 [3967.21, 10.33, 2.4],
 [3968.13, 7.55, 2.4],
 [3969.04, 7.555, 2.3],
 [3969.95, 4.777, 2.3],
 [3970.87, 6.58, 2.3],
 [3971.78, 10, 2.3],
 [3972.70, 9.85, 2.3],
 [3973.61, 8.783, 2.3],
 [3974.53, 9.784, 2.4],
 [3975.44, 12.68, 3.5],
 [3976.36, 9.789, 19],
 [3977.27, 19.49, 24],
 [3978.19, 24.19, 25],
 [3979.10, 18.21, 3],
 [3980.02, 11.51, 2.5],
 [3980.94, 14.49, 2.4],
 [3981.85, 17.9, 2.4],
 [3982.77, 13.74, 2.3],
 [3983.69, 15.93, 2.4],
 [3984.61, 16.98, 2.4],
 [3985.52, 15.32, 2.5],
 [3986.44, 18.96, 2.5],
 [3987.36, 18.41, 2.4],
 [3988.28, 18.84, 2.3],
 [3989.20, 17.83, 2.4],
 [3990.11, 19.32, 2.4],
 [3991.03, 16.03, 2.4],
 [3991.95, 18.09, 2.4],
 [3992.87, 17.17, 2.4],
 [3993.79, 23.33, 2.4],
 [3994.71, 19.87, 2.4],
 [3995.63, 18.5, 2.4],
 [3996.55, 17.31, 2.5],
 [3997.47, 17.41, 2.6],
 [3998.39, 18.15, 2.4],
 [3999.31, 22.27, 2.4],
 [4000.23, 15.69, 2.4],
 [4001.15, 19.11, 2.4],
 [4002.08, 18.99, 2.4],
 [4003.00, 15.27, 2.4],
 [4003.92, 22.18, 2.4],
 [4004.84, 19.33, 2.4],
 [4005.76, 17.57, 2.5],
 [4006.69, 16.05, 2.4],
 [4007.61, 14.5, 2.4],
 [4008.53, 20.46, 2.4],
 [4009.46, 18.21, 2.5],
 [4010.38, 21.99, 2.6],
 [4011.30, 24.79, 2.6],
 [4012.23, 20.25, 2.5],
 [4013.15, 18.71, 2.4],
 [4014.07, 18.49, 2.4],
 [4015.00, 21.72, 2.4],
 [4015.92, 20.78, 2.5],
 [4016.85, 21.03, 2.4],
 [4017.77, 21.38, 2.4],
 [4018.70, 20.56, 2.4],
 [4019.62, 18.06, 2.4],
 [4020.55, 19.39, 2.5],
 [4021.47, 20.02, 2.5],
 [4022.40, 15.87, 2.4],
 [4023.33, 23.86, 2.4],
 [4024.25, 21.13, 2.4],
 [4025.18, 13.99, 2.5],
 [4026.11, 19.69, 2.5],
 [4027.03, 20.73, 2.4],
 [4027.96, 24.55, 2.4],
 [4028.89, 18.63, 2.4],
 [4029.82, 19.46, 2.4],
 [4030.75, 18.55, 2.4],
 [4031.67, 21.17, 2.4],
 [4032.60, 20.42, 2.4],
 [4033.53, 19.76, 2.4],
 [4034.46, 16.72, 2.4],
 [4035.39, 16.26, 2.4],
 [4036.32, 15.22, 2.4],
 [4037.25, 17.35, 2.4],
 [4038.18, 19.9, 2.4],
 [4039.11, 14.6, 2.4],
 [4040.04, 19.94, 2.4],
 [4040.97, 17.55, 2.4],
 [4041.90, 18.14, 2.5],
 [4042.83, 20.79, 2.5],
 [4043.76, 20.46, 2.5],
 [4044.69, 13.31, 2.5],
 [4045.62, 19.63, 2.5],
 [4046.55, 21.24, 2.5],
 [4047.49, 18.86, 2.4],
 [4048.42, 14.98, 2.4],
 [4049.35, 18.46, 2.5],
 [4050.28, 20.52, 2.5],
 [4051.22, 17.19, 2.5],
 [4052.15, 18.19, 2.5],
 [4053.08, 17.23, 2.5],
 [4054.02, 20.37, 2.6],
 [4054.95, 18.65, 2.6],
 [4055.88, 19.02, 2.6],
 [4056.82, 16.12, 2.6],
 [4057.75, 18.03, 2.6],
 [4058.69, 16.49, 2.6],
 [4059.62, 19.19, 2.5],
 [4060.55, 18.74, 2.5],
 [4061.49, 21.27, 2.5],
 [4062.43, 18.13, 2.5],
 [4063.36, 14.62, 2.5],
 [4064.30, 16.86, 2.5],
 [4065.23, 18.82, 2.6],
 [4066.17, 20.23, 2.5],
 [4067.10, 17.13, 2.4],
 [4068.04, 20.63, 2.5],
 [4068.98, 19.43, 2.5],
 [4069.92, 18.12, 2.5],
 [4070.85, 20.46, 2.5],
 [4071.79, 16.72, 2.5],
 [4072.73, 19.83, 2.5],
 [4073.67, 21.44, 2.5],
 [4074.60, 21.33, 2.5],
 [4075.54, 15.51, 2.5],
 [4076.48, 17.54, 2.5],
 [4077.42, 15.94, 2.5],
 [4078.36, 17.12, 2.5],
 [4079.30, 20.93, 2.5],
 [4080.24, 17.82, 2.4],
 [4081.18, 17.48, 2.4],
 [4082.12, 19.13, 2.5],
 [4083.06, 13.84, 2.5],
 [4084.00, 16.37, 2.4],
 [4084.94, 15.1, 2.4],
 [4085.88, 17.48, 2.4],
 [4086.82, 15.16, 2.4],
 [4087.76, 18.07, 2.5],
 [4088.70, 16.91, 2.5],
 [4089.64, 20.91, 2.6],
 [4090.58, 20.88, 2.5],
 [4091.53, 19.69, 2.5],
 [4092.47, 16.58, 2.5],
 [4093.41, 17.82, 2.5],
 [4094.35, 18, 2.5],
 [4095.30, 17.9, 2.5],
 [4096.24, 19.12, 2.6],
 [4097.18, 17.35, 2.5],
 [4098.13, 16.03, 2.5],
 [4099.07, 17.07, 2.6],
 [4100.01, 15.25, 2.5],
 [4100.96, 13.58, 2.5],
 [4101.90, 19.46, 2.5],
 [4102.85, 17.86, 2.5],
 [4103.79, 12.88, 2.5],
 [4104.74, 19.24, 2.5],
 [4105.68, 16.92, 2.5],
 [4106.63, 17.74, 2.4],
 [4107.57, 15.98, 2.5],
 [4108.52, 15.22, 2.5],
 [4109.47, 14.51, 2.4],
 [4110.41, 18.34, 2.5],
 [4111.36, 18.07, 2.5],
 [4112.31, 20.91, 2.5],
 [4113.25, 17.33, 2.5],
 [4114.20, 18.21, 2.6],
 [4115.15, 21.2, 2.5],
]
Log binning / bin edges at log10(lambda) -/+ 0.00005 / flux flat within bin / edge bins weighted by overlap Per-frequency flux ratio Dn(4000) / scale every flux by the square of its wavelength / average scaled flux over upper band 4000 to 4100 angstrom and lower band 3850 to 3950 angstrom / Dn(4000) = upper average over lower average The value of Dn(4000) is 1.57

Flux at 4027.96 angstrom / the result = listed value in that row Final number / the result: 24.55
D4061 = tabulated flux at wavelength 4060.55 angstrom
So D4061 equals 18.74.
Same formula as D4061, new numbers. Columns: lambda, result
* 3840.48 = 8.236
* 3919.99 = 10.41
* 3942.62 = 11.29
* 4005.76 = 17.57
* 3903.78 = 17.46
